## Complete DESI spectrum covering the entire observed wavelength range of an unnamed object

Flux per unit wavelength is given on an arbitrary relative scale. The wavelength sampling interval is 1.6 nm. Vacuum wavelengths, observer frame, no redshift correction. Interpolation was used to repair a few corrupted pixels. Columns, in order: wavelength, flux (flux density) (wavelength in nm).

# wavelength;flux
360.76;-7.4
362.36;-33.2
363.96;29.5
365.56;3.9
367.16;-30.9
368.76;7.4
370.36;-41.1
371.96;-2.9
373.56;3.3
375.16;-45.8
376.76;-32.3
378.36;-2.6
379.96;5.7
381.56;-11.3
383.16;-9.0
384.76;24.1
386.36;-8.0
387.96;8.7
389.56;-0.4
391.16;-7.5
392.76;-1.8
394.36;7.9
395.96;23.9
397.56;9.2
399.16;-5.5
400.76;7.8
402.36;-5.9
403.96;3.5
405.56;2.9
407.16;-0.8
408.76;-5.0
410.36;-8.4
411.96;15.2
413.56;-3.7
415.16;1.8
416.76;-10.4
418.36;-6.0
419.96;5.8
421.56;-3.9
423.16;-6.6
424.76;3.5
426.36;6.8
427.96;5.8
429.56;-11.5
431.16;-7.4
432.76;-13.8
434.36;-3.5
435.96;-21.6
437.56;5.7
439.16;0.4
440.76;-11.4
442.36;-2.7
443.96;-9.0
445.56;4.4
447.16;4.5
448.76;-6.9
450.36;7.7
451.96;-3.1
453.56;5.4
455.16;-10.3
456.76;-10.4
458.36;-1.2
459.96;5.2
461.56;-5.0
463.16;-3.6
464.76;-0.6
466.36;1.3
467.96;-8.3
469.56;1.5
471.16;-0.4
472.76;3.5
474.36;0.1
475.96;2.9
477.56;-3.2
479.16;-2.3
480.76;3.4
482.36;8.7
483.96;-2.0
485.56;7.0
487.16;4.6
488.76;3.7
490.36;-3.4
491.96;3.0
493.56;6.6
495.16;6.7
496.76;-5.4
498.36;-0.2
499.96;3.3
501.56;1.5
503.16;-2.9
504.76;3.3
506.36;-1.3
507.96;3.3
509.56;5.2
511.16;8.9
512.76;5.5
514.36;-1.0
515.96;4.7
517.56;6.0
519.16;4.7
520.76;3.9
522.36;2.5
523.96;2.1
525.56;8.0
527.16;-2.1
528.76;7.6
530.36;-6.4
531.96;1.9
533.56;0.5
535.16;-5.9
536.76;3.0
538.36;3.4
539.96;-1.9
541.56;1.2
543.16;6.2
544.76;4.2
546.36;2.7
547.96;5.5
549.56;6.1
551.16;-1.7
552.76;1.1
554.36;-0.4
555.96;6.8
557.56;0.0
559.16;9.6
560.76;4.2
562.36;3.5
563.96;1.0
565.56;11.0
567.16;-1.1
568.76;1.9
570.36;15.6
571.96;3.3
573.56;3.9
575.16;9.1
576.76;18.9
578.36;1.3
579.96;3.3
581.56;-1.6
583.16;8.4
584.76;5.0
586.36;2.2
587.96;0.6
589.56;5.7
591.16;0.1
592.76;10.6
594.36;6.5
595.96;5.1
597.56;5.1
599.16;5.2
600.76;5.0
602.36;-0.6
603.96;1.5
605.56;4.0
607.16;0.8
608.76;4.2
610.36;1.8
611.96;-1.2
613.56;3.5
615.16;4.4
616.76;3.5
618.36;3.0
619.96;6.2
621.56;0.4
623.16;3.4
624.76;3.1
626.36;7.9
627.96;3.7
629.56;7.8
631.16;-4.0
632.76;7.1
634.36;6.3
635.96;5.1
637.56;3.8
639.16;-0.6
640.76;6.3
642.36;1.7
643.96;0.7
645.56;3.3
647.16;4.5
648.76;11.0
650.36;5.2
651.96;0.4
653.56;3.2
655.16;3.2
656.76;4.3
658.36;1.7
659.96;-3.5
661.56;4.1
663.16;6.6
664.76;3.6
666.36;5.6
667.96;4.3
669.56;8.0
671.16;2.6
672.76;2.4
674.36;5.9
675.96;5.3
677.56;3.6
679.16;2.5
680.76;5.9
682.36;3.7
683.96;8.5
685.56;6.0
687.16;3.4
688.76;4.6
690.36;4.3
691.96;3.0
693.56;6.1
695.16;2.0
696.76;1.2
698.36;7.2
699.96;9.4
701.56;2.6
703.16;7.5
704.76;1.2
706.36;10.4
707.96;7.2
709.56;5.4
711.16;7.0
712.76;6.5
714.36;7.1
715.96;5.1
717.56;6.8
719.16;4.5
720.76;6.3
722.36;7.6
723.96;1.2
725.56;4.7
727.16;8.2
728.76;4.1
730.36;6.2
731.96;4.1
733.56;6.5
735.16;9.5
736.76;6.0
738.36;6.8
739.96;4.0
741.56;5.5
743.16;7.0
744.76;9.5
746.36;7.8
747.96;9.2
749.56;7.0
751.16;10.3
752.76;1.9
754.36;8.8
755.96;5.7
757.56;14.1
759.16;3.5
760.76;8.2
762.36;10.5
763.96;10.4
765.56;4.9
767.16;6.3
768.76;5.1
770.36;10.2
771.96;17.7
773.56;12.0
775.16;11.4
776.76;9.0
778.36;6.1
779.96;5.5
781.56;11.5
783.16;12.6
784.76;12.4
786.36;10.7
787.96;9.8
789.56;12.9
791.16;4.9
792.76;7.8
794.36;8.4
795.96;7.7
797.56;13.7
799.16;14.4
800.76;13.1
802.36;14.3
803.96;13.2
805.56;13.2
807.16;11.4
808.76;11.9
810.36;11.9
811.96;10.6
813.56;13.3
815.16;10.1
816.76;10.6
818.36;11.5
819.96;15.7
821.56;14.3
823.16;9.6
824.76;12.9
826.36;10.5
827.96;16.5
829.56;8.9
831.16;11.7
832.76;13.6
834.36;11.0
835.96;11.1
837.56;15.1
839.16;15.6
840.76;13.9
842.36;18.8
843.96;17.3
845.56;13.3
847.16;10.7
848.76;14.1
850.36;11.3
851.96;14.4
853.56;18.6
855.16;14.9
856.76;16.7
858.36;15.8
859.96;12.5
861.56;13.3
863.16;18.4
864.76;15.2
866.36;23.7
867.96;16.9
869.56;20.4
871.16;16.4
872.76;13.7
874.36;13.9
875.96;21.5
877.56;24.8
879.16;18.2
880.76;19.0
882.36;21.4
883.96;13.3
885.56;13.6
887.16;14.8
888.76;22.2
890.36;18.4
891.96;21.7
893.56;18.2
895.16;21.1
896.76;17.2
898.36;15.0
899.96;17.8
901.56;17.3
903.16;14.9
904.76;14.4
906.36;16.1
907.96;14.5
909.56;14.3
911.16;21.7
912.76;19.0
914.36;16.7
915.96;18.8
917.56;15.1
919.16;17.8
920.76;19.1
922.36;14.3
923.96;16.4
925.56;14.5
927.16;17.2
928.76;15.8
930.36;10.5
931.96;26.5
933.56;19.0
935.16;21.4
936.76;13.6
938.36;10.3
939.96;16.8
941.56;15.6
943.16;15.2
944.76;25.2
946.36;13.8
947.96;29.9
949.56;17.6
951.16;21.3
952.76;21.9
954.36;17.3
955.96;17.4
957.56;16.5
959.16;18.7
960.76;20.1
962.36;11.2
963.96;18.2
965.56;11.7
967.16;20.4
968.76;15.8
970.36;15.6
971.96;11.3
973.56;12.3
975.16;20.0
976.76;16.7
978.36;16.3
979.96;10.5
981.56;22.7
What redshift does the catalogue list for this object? 0.928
